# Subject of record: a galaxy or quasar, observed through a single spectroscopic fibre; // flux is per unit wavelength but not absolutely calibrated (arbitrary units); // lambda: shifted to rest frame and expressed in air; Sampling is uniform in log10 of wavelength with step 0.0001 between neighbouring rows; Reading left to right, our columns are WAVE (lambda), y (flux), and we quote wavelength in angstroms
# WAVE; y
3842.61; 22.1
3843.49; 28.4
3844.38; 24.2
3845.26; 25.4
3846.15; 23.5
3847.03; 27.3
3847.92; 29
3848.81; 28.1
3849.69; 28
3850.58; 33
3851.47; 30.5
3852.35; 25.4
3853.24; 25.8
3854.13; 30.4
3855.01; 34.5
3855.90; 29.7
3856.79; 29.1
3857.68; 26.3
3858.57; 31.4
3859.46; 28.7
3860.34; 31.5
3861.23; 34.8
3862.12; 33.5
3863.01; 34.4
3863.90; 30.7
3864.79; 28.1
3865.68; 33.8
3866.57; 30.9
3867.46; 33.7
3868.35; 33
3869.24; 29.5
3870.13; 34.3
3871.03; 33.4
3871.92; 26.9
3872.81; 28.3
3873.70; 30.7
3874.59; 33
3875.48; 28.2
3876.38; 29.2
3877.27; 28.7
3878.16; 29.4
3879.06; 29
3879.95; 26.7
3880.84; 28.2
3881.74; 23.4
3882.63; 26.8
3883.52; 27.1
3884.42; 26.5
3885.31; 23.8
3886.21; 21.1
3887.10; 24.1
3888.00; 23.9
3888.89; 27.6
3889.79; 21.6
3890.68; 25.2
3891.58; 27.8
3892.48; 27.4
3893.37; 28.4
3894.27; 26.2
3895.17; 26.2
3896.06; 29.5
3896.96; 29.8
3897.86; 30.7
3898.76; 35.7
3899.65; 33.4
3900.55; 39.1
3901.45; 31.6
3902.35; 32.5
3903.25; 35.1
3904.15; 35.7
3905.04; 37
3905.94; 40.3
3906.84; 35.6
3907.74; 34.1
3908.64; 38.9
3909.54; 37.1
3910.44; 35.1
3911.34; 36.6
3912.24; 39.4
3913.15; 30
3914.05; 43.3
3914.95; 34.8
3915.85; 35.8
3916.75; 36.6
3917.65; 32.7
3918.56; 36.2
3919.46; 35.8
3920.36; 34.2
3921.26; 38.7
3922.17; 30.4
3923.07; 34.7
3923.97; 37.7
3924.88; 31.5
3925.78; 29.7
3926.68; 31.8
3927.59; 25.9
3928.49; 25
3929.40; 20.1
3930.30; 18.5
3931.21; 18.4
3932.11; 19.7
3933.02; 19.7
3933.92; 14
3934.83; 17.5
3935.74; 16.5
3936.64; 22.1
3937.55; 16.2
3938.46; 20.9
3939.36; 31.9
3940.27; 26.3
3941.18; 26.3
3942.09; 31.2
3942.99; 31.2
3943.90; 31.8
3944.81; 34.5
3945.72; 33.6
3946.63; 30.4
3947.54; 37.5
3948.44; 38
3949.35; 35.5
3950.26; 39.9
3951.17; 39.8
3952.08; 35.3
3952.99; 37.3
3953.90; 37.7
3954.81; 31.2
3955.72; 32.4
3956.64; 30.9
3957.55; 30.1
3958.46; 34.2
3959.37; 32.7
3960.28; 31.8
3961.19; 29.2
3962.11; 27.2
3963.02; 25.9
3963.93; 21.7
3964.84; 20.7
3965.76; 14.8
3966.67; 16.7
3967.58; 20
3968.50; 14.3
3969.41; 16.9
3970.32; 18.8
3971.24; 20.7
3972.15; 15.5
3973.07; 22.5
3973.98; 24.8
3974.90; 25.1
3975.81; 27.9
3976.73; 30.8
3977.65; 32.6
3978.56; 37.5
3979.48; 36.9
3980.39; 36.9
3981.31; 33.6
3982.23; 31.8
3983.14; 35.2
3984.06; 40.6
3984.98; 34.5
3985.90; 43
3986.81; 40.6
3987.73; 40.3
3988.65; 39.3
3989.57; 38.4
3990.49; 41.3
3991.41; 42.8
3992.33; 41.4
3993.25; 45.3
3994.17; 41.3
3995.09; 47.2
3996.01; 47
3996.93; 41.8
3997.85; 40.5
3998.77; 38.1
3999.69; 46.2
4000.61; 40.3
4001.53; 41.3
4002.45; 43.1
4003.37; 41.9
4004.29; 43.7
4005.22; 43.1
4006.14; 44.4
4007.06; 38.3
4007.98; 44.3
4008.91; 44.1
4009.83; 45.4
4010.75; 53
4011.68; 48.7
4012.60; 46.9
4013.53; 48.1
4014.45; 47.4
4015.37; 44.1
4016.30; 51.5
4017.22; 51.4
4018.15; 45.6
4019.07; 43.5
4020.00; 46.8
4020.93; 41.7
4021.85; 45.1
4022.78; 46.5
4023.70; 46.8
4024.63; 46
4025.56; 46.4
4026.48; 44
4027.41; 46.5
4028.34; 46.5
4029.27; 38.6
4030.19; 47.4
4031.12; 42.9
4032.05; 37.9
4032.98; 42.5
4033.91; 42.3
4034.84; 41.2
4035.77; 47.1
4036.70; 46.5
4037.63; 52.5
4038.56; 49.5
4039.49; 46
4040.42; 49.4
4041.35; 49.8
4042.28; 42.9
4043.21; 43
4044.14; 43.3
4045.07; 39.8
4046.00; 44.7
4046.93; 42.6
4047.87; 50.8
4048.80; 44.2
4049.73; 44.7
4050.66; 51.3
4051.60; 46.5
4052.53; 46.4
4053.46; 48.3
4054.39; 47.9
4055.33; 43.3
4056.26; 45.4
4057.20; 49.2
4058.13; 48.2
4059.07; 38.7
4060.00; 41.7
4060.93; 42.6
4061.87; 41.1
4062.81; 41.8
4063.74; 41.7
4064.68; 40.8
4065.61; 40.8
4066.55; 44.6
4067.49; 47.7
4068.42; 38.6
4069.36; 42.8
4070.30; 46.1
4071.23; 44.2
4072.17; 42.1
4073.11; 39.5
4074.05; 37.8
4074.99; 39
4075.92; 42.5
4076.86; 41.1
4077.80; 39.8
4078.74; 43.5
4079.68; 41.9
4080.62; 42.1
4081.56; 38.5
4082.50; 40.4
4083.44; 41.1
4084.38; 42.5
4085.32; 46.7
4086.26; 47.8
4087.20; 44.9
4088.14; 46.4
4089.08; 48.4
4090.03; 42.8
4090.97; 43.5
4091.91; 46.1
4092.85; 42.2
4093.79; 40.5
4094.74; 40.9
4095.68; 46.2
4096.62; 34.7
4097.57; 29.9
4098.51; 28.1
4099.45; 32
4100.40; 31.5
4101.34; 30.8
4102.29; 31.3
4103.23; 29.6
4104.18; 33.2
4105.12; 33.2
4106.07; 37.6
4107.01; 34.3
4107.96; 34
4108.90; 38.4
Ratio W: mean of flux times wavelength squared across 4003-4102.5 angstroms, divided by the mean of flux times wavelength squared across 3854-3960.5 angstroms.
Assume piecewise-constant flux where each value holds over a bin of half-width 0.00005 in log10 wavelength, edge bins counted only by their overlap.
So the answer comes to 1.53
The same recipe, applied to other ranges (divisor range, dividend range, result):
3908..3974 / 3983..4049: 1.59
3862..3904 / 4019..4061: 1.67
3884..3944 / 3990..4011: 1.53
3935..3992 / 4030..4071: 1.54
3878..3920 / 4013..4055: 1.56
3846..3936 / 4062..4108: 1.47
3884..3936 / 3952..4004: 1.14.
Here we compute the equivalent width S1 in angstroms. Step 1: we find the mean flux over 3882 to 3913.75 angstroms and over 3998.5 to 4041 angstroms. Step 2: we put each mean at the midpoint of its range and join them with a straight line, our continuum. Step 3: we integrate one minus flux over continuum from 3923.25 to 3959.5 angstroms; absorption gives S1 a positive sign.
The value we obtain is 7.2 angstroms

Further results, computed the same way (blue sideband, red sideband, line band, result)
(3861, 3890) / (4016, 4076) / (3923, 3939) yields 5.1 angstroms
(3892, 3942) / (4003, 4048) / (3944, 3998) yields 7.5 angstroms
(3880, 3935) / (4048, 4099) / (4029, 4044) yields -1.9 angstroms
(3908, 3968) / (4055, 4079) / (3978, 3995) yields -2.2 angstroms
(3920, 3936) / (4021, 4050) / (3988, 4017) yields -3.5 angstroms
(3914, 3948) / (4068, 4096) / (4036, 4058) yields -4.0 angstroms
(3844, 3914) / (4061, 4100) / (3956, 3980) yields 6.6 angstroms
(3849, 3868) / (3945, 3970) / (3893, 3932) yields -3.5 angstroms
